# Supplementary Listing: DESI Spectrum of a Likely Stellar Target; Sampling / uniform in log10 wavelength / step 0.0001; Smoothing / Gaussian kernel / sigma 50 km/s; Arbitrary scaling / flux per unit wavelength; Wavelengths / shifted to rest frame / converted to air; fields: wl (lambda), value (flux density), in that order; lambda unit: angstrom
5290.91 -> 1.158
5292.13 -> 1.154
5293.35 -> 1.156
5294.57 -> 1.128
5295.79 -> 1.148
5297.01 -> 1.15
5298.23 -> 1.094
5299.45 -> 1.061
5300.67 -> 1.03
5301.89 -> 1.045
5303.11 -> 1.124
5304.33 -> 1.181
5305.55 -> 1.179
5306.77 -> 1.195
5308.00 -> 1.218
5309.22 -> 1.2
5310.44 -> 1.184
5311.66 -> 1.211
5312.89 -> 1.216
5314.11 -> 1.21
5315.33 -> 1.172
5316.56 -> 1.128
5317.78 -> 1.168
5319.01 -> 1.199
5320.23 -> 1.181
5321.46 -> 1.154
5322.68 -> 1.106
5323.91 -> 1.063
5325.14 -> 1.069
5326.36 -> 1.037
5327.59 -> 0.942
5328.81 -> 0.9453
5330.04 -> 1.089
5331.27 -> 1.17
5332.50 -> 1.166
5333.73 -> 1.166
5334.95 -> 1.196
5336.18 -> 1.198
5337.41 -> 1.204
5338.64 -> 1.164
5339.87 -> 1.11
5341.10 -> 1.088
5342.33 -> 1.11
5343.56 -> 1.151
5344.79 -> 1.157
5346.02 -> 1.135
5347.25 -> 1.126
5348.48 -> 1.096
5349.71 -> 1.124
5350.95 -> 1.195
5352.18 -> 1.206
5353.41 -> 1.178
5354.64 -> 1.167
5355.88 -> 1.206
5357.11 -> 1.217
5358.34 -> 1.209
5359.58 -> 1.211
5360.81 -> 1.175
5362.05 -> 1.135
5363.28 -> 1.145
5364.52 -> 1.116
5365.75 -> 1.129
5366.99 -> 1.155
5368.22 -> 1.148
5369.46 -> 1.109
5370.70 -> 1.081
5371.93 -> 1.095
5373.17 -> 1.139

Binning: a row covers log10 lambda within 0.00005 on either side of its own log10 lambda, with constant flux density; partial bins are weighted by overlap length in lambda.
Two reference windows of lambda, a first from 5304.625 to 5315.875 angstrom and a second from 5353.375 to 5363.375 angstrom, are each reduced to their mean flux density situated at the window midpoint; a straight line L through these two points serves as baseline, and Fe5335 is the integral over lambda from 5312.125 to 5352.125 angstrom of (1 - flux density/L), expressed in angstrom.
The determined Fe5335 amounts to 2.0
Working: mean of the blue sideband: 1.2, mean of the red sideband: 1.18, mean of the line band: 1.13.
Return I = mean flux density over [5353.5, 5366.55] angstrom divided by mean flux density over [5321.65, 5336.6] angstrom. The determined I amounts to 1.1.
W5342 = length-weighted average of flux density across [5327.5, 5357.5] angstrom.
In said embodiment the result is 1.14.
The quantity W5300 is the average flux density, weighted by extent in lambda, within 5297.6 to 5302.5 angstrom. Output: 1.06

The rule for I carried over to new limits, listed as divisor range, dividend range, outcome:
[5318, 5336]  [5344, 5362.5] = 1.05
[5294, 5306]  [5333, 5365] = 1.04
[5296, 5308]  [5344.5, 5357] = 1.03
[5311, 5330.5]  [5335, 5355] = 1.03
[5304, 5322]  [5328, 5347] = 0.96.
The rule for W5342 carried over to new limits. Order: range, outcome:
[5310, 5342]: 1.14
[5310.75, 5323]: 1.18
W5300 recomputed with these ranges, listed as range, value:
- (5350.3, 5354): 1.19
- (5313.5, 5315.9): 1.19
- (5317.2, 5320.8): 1.18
